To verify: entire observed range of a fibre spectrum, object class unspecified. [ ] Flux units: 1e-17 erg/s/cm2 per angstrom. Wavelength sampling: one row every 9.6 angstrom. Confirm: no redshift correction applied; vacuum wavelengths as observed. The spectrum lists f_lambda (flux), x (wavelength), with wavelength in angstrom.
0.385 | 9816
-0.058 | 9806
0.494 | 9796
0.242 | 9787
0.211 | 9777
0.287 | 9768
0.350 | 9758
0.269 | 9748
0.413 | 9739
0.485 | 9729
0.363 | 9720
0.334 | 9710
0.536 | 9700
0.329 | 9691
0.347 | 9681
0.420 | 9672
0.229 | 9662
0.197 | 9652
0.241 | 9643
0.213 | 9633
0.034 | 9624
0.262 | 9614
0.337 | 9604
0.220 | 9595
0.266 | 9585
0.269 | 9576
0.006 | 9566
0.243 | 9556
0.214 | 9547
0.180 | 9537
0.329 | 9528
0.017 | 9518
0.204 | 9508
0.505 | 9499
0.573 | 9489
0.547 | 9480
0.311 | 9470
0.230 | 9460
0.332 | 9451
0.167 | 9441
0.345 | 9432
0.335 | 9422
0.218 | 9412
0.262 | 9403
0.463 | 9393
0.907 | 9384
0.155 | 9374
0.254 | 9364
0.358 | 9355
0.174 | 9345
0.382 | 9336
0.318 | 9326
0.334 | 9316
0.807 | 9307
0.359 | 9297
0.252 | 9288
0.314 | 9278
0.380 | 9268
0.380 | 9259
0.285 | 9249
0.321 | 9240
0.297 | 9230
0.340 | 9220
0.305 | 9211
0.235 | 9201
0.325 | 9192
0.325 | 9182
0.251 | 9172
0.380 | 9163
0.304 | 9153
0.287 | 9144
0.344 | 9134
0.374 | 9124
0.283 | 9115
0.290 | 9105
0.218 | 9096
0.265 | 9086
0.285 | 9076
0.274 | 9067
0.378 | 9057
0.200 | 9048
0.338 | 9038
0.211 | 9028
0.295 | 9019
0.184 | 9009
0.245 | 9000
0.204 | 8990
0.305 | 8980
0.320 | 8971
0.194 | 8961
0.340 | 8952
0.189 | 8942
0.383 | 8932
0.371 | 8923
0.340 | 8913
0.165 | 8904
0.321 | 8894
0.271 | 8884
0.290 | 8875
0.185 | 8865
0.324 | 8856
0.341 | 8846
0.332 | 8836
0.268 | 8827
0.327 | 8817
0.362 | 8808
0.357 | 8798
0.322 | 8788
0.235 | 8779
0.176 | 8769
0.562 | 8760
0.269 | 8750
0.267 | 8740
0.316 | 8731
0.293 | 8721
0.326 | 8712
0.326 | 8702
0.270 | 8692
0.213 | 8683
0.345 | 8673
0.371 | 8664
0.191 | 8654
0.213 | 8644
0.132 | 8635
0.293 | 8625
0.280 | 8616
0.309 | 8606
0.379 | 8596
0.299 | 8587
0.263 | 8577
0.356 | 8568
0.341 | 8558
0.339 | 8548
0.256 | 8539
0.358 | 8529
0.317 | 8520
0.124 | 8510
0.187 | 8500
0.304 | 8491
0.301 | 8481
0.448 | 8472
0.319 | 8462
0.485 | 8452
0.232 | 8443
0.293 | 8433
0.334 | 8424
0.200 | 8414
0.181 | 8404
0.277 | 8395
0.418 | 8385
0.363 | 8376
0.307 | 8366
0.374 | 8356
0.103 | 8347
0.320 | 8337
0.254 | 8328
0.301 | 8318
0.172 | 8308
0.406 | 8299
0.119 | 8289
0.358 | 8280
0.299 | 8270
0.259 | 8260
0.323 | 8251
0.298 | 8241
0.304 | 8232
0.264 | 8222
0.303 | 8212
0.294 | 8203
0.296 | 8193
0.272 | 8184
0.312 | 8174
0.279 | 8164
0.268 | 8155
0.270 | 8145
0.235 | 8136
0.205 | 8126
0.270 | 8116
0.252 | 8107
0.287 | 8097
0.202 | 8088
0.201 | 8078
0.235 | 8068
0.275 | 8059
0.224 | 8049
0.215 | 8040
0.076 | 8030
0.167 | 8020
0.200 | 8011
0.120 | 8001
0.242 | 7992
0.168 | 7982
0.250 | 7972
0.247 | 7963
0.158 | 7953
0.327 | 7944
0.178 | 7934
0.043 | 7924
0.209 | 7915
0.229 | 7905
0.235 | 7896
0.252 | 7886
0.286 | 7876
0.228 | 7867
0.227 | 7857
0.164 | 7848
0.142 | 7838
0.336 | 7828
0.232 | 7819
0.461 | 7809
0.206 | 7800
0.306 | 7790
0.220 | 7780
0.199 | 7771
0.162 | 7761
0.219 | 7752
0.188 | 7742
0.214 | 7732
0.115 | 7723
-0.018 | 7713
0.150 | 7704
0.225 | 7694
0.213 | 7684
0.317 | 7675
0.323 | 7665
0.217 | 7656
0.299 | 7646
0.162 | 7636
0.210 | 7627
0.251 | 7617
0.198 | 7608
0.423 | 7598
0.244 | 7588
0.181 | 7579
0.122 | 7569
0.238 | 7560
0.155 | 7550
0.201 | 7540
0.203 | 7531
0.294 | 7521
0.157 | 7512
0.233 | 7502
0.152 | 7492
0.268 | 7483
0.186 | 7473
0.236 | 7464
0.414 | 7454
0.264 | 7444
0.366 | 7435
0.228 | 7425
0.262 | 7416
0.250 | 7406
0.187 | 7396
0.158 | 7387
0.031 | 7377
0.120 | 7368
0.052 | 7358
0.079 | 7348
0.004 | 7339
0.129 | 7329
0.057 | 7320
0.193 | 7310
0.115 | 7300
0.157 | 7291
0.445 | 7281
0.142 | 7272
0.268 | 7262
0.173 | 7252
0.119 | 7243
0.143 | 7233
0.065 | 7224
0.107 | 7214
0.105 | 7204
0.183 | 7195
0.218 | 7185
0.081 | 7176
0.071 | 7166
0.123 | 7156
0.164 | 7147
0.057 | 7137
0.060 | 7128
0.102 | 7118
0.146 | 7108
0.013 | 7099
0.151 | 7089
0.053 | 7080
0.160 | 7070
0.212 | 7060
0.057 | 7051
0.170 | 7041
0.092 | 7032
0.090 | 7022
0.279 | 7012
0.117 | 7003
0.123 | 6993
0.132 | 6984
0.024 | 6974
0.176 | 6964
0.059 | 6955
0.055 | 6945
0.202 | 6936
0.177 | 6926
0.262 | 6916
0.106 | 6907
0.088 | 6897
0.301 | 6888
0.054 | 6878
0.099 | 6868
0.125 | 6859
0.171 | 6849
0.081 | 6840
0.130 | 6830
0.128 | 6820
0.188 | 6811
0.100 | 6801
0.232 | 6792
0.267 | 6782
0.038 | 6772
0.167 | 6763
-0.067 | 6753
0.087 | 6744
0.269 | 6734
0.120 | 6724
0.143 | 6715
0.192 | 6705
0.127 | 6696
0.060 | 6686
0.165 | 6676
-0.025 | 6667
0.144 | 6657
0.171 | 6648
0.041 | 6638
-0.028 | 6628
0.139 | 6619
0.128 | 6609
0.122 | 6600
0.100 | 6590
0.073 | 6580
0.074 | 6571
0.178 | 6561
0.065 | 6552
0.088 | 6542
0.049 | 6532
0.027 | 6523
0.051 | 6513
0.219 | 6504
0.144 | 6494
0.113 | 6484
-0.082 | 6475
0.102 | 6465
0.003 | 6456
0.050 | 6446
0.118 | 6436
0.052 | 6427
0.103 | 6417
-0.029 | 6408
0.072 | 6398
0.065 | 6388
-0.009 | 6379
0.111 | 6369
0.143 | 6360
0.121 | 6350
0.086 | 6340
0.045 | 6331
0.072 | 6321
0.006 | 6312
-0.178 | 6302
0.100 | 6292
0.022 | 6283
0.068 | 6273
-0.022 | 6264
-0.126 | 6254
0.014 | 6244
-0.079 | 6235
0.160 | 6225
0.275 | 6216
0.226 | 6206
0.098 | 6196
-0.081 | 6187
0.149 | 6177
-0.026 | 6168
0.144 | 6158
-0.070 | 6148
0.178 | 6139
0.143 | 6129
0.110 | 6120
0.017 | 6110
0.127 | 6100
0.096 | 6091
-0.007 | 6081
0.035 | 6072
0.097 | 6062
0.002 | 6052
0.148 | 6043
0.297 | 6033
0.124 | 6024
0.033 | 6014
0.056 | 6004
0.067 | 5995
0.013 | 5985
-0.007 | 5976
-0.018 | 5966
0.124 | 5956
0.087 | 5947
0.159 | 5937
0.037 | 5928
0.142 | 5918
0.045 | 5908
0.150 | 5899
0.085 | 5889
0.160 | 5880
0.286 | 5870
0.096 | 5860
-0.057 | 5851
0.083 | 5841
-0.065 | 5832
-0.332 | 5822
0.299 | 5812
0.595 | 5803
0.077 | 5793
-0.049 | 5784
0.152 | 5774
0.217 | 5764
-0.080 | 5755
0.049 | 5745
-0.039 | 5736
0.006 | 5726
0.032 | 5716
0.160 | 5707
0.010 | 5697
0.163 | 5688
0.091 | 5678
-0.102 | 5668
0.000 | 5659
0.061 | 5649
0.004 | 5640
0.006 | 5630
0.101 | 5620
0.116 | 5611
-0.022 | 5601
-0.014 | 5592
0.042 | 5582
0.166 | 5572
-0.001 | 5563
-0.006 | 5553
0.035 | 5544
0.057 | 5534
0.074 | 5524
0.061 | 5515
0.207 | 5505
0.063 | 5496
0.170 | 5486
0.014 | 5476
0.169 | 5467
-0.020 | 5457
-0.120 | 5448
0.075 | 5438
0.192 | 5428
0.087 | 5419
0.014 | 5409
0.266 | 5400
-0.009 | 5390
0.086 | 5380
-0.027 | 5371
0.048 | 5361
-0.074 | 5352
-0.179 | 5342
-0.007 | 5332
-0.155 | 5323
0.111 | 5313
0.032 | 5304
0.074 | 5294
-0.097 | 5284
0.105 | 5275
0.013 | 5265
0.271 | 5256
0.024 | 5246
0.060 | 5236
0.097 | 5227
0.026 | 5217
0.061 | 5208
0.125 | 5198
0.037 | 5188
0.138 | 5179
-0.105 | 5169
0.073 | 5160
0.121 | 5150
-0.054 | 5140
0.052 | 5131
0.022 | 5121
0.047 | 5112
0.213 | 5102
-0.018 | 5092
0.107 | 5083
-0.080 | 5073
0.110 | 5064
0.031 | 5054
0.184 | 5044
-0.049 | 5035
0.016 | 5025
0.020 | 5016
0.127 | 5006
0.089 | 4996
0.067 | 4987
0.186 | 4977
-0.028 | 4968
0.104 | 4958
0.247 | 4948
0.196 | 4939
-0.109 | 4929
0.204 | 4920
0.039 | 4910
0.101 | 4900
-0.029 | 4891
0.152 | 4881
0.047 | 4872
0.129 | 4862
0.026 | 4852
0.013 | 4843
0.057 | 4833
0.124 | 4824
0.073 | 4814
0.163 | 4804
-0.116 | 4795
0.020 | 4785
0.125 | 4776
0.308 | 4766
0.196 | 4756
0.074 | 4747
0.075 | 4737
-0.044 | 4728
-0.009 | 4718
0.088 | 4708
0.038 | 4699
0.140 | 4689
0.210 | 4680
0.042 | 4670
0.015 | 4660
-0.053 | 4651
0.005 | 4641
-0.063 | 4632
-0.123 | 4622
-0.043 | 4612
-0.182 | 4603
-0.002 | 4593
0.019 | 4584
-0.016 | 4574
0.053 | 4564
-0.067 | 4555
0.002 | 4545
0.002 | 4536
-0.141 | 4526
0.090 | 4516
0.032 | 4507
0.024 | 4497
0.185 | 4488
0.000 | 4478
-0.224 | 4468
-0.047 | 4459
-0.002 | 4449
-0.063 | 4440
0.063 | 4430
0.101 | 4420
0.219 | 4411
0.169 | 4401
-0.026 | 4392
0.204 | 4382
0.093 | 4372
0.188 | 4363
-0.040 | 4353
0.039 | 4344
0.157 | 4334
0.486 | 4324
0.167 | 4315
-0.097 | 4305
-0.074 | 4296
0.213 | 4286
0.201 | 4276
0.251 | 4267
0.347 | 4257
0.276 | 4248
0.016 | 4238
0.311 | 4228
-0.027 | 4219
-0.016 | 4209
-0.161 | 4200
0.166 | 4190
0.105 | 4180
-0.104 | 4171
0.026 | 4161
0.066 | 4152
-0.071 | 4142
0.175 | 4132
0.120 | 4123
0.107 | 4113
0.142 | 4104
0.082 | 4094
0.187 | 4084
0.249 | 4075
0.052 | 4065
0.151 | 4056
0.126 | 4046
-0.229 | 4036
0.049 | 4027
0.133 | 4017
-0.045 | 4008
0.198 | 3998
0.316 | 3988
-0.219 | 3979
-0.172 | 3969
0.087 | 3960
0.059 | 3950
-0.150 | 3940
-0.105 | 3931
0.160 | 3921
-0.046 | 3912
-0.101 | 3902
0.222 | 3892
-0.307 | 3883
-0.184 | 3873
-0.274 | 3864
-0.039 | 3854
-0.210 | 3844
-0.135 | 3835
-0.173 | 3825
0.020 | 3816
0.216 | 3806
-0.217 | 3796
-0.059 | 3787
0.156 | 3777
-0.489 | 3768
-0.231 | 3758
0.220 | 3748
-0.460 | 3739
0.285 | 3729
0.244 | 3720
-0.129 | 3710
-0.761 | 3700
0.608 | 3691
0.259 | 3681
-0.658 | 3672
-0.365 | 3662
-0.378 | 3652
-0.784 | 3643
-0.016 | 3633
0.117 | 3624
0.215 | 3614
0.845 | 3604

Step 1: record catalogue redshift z 0.85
